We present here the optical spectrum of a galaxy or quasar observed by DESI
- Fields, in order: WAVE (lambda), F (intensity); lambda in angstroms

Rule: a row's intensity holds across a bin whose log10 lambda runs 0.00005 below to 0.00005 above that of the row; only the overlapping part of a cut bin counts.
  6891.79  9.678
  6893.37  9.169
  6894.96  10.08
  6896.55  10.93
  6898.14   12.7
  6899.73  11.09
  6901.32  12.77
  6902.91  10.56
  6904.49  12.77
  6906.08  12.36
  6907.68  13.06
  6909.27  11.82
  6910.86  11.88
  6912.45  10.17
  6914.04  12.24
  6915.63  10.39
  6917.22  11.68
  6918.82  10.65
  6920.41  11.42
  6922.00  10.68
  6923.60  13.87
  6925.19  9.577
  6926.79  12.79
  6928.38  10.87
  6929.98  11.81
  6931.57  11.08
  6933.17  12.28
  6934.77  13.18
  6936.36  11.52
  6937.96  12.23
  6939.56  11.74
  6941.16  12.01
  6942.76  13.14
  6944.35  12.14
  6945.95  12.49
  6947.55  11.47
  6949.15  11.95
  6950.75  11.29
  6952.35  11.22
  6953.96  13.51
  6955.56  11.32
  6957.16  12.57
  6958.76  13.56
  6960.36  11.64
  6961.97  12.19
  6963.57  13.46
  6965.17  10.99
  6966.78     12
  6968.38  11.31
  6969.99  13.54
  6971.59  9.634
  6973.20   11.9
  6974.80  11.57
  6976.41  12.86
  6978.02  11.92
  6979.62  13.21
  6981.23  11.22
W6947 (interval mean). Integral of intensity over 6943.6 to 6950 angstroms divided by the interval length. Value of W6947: 12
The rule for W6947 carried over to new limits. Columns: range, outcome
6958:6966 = 12.4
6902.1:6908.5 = 12.2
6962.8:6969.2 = 11.9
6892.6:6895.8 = 9.63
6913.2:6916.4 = 11.3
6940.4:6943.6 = 12.6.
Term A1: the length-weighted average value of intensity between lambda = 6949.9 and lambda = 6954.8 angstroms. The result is 12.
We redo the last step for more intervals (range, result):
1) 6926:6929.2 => 11.8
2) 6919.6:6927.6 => 11.7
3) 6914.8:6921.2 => 11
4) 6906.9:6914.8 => 11.8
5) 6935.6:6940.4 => 11.8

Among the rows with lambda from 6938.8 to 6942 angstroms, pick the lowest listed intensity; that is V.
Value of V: 11.74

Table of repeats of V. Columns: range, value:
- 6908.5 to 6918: 10.17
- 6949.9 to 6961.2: 11.22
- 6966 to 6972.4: 9.634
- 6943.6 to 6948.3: 11.47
